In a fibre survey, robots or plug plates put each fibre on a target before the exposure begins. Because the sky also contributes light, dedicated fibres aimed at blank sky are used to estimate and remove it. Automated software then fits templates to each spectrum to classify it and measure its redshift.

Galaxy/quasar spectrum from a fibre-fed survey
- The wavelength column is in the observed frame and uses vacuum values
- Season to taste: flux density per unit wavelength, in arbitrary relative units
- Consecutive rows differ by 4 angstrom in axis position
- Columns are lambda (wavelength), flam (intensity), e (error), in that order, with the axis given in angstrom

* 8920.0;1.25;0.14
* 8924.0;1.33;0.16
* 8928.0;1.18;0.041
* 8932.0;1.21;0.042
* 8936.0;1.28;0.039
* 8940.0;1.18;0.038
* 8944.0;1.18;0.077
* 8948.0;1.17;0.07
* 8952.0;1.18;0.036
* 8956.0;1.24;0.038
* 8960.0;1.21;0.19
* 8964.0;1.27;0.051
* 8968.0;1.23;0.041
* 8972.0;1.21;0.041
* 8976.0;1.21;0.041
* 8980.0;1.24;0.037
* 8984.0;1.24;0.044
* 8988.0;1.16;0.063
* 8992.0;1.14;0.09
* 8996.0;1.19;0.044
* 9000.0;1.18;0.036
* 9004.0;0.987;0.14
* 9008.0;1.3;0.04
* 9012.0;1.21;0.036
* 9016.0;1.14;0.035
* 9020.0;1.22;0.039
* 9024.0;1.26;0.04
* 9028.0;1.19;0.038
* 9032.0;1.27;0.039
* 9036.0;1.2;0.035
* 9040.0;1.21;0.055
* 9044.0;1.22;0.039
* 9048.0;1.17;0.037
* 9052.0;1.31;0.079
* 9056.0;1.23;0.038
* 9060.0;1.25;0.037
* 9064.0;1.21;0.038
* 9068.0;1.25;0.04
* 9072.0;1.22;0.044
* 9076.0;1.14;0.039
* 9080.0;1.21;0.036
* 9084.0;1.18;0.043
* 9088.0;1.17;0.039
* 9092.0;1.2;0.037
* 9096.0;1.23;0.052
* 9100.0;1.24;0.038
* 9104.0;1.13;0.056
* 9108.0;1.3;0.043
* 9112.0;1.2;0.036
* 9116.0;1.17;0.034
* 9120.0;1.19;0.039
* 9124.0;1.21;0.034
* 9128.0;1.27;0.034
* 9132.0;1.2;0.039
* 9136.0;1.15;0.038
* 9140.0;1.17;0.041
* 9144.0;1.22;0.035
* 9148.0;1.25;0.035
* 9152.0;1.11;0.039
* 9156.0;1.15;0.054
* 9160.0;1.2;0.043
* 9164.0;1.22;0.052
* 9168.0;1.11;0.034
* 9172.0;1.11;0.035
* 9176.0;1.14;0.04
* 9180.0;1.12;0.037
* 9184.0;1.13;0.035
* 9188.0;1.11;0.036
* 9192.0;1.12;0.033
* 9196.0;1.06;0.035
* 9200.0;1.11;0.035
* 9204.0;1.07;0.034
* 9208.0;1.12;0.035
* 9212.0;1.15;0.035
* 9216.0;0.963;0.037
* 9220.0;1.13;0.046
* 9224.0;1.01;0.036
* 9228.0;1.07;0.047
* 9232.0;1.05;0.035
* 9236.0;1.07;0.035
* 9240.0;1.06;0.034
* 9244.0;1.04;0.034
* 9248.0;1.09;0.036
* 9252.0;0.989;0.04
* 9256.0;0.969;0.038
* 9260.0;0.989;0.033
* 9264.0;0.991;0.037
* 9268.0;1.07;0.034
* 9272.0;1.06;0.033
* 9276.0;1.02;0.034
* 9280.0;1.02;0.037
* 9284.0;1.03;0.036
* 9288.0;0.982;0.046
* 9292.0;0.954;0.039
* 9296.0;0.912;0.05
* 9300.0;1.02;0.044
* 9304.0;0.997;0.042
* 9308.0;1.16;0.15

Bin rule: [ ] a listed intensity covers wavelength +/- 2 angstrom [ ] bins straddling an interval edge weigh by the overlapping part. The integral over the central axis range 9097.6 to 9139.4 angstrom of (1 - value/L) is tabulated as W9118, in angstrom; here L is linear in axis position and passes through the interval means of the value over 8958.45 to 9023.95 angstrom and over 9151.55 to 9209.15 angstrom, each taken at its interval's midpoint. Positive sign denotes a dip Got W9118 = -2.02 angstrom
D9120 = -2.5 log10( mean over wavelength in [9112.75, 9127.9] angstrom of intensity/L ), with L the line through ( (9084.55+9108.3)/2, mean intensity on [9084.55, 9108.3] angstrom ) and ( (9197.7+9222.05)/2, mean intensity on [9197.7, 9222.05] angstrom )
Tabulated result -0.02 mag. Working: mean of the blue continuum 1.2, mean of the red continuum 1.09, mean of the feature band 1.2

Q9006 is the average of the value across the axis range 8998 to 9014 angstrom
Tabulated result 1.17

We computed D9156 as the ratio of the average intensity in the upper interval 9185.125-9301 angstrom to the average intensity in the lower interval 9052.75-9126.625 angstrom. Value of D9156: 0.9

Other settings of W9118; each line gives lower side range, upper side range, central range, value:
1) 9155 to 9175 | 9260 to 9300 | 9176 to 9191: 0.1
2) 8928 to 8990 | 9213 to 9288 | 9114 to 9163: -3.9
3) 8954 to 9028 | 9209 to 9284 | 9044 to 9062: -1.2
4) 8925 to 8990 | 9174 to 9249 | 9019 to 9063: -2.2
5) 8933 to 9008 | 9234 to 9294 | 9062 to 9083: -1.3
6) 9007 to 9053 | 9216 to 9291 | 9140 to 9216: -2.7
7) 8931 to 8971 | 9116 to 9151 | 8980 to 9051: 0.8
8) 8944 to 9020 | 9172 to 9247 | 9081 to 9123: -2.4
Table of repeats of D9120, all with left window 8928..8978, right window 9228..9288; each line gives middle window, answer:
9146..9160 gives -0.08 mag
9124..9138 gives -0.09 mag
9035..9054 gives -0.06 mag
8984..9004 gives 0.03 mag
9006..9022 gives -0.04 mag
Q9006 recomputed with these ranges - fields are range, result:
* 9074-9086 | 1.18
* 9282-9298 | 0.97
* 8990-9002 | 1.17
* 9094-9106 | 1.2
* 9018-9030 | 1.22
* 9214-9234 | 1.04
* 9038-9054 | 1.23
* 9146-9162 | 1.18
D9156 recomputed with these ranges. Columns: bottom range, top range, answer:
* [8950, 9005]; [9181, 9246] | 0.90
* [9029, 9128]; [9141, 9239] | 0.92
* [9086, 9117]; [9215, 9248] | 0.87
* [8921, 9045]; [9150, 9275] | 0.90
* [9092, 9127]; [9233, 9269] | 0.85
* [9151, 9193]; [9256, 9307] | 0.88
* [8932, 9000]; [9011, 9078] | 1.01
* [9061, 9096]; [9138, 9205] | 0.95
